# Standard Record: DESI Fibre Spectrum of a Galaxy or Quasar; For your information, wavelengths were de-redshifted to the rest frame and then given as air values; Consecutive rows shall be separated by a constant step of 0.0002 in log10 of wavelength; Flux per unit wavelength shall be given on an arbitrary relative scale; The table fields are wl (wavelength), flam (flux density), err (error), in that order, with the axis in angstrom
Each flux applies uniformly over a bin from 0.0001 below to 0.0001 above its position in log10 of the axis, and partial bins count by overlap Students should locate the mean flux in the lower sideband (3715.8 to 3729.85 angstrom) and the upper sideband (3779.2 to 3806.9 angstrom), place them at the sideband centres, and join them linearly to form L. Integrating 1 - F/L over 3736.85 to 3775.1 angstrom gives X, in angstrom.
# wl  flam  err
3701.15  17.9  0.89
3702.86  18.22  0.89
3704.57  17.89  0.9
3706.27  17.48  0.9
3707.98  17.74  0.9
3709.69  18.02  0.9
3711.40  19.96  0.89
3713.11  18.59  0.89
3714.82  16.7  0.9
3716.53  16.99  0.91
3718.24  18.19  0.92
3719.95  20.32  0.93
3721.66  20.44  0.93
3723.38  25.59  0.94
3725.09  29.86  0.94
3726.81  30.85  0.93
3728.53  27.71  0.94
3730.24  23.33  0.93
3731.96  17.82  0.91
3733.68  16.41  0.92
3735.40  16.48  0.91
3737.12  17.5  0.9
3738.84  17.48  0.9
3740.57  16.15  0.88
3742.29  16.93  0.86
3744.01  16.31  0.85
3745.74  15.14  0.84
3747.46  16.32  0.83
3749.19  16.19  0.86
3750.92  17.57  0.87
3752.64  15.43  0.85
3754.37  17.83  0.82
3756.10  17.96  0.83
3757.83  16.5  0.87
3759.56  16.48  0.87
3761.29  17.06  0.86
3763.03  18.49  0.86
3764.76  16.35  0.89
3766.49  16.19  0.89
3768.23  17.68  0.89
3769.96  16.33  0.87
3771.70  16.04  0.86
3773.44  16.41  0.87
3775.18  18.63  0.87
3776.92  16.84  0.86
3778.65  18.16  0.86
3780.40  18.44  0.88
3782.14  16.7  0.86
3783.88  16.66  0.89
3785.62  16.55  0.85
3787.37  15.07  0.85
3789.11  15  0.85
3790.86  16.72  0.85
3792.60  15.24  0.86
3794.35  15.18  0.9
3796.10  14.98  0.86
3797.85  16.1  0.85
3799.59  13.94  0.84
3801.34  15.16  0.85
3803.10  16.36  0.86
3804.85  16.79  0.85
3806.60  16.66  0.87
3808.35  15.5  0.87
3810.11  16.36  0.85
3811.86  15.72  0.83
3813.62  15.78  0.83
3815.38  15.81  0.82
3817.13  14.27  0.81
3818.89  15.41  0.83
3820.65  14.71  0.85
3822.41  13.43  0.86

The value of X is 6.2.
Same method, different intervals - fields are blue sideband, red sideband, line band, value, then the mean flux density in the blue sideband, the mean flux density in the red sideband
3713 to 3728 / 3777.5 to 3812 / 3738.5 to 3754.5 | 2.9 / 22.2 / 16.1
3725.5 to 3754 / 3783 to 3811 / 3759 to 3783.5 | 0.0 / 18.8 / 15.8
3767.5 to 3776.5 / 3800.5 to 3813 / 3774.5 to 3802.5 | 0.6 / 17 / 16.1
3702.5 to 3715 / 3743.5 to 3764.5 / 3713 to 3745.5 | -4.8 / 18.1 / 16.8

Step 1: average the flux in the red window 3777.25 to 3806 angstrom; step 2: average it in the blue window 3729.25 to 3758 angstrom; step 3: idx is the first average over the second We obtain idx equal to 0.93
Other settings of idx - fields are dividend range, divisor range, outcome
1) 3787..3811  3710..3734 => 0.72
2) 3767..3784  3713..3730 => 0.76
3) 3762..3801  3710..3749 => 0.83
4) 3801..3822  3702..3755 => 0.82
